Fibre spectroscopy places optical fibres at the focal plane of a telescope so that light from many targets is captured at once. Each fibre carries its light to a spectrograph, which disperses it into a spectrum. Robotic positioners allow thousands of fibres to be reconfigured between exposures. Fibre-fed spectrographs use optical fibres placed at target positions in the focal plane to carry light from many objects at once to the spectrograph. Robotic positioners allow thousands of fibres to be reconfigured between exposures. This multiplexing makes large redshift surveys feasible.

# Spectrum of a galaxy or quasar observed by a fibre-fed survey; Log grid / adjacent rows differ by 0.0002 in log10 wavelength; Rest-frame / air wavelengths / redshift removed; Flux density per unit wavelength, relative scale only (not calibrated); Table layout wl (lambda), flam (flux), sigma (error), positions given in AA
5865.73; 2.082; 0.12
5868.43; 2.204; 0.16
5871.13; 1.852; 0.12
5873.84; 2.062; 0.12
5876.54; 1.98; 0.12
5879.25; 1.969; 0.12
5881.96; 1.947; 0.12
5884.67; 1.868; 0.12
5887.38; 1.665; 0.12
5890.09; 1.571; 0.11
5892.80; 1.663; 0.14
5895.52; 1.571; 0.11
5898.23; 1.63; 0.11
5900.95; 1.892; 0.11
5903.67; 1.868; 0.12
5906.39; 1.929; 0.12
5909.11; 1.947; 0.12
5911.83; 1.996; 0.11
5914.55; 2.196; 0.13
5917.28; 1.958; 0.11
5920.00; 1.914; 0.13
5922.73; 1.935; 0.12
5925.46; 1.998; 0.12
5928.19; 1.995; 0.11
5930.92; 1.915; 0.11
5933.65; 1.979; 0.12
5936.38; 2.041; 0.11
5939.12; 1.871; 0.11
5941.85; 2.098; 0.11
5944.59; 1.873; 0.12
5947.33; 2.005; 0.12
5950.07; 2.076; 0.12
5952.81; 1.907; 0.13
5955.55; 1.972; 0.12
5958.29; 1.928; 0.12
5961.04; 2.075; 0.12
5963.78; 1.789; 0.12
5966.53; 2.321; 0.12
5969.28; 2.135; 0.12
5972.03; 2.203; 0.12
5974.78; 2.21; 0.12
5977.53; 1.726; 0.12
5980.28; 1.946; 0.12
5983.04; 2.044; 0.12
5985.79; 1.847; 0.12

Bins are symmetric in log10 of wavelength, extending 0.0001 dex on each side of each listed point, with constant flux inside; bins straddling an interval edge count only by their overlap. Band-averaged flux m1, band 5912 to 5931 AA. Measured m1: 1.99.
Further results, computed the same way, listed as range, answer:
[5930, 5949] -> 1.97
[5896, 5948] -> 1.94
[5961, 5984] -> 2.05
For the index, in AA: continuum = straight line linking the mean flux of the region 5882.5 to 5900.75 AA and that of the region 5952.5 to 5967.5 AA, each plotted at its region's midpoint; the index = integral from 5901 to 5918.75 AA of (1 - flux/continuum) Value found -2.0 AA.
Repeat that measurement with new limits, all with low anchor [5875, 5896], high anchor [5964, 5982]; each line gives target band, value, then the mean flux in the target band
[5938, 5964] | 0.4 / 1.97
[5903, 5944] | -1.4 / 1.98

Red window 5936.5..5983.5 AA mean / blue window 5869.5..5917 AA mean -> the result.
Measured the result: 1.08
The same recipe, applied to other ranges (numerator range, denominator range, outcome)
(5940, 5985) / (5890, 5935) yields 1.07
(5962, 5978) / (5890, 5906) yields 1.21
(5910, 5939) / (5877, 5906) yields 1.12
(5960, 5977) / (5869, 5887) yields 1.08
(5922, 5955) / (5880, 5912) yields 1.10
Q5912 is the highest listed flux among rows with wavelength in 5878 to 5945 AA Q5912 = 2.196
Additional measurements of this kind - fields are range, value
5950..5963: 2.076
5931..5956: 2.098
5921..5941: 2.041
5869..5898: 2.062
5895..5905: 1.892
